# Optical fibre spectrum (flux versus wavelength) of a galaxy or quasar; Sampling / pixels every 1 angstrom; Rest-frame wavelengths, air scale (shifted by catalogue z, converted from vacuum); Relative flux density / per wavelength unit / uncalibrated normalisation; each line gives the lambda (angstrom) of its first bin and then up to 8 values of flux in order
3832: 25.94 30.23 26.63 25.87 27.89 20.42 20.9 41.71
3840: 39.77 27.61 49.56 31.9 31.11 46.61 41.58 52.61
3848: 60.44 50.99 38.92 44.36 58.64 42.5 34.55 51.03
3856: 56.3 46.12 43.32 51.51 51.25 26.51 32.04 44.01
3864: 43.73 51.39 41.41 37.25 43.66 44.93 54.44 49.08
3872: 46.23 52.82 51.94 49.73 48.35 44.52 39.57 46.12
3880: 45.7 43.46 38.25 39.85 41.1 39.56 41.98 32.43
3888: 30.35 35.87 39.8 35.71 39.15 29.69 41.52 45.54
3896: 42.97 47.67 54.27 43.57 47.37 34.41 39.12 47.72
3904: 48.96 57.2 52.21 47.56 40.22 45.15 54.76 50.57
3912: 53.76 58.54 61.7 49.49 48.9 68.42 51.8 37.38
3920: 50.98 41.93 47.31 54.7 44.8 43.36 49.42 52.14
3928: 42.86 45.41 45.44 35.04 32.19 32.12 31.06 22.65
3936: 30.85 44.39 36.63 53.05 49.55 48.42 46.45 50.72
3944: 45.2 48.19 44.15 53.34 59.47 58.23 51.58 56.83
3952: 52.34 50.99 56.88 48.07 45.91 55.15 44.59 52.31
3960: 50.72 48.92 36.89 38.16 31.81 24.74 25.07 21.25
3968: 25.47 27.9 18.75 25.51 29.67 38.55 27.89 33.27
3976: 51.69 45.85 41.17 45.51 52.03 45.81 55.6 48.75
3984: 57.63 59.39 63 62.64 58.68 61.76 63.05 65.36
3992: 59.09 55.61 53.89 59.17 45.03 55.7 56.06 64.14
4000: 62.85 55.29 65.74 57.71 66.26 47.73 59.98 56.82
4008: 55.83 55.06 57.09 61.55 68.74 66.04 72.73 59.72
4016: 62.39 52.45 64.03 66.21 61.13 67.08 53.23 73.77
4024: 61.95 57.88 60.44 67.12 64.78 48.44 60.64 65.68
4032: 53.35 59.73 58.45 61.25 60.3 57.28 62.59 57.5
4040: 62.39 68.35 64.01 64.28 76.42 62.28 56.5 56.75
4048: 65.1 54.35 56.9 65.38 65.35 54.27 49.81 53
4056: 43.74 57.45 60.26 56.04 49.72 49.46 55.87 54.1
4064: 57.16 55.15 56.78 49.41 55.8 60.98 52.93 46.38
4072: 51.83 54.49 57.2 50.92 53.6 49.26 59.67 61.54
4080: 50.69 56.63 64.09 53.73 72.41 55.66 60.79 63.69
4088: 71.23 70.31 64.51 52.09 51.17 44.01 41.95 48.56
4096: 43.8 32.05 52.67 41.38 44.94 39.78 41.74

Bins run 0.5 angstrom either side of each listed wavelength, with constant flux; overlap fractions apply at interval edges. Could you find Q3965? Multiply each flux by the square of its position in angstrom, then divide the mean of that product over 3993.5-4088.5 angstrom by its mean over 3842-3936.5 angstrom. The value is 1.4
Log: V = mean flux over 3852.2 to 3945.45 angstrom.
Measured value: 44.7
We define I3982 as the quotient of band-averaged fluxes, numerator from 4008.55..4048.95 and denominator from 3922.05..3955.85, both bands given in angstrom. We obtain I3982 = 1.34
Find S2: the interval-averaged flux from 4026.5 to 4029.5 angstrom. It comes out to 60.1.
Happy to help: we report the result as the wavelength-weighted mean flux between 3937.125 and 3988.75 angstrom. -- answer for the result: 45.2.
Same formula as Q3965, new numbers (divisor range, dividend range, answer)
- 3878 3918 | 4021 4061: 1.42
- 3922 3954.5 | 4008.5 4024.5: 1.42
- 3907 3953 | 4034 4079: 1.29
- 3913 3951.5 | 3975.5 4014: 1.26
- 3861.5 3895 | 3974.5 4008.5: 1.39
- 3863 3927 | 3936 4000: 1.07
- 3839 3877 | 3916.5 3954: 1.07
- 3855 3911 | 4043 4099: 1.39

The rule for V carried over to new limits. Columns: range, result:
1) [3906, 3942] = 45.9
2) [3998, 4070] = 59.5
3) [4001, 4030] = 61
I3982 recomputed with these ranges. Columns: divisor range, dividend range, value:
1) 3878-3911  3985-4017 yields 1.39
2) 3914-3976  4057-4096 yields 1.29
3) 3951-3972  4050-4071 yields 1.40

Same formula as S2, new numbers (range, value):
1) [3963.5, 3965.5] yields 28.3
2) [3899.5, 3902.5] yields 40.3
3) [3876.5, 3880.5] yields 44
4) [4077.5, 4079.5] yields 60.6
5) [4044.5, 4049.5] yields 59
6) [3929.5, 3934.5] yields 35.2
